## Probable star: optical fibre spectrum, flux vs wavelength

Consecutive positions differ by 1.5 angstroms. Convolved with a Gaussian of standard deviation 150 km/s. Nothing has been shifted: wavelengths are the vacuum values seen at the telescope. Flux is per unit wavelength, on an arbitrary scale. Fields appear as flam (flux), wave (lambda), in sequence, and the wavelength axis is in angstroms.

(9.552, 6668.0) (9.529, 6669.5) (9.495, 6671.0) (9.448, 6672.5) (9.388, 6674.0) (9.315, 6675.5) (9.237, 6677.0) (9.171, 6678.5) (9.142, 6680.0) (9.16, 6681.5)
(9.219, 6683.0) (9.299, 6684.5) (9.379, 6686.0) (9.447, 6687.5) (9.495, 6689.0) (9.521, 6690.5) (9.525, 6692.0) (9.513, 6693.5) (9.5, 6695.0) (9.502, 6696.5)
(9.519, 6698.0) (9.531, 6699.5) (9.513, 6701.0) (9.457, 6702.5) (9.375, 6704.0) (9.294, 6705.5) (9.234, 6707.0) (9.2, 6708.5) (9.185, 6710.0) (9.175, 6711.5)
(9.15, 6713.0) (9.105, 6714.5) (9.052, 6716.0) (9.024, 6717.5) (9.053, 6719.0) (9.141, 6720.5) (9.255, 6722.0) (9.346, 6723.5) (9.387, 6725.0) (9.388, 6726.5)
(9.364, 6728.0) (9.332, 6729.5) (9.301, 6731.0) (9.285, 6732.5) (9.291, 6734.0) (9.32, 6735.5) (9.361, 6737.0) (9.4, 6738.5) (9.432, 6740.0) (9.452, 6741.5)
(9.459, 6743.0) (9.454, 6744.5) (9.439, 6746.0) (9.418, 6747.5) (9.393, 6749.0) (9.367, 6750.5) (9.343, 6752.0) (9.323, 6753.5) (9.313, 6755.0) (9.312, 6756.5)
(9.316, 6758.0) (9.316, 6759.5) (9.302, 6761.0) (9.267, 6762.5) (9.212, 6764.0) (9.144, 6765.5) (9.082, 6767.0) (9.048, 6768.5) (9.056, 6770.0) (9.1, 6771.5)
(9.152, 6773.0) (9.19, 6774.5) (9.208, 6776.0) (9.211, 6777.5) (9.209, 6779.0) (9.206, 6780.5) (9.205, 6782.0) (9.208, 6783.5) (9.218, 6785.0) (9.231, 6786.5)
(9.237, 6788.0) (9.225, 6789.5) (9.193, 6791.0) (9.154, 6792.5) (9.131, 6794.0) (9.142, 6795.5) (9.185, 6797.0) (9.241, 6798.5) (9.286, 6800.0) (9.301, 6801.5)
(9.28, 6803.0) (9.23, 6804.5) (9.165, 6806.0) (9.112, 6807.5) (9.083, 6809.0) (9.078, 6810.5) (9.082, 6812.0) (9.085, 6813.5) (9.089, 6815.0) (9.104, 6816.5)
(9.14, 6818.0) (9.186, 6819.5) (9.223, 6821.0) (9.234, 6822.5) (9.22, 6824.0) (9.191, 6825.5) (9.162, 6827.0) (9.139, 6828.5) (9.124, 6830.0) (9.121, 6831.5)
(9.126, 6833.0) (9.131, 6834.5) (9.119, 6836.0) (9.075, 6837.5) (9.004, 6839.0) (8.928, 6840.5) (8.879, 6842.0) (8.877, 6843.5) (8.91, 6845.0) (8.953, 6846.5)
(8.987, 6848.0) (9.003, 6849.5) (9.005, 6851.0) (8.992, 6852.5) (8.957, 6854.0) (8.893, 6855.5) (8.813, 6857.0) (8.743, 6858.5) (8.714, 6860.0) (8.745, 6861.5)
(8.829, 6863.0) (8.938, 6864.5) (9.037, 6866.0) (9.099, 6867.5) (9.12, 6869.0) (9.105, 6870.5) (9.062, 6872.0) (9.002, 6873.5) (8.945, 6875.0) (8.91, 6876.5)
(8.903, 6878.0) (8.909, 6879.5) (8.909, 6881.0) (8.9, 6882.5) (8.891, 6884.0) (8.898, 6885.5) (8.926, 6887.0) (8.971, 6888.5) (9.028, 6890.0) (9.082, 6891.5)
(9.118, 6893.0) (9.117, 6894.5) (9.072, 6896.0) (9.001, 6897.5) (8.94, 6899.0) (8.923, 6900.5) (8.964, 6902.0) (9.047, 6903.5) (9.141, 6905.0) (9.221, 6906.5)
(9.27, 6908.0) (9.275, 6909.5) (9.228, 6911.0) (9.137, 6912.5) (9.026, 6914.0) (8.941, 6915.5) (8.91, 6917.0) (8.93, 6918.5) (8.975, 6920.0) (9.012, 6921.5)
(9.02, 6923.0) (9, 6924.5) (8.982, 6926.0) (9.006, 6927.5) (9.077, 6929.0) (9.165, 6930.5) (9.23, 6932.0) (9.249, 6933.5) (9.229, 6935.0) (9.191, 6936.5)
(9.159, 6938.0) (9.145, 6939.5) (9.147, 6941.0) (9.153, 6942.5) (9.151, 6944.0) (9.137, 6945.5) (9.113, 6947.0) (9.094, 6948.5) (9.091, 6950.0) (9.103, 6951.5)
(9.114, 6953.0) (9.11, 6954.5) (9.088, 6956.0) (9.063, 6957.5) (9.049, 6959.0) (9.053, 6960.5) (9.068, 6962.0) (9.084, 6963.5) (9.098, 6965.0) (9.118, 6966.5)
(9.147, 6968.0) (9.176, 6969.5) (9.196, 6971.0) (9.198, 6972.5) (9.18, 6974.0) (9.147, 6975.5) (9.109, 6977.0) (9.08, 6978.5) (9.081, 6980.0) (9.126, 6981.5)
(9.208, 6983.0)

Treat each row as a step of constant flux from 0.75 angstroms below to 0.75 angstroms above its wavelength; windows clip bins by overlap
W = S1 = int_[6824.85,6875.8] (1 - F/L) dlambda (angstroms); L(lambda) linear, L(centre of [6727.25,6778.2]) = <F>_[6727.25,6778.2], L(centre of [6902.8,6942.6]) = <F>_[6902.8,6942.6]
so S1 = 1.08 angstroms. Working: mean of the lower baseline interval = 9.29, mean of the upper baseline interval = 9.11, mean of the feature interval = 8.99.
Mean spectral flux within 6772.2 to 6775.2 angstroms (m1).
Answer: 9.17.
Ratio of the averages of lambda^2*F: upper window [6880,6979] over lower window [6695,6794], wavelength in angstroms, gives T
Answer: 1.03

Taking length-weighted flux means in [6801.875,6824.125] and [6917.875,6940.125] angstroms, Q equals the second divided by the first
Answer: 0.99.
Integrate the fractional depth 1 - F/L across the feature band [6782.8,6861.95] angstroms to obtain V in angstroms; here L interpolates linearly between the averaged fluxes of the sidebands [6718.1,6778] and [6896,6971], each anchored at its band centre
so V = 1.0 angstroms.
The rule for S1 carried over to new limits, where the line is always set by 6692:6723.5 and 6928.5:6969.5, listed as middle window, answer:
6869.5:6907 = 0.7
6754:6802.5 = 0.2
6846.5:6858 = 0.3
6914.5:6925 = 0.2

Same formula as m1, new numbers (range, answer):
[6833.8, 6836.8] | 9.12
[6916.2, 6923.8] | 8.97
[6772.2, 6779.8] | 9.19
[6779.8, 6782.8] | 9.21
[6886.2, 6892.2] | 9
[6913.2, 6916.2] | 8.99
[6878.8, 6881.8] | 8.91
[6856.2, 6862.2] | 8.75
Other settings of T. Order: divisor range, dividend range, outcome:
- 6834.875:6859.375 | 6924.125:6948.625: 1.05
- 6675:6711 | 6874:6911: 1.02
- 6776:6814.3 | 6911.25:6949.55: 1.03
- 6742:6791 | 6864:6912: 1.01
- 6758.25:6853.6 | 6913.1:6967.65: 1.03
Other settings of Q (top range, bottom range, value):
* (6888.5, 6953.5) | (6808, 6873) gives 1.01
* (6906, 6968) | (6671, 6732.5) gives 0.98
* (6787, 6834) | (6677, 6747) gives 0.98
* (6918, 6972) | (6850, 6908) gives 1.01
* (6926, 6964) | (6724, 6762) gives 0.97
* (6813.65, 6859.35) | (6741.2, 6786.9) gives 0.98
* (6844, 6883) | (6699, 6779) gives 0.96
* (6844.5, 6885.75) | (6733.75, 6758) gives 0.95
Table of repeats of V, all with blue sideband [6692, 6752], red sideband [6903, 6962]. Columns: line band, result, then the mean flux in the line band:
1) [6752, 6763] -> 0.0 angstroms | 9.31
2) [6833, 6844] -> 0.2 angstroms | 9.01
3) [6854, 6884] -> 0.8 angstroms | 8.93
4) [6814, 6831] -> 0.1 angstroms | 9.16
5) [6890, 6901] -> 0.1 angstroms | 9.04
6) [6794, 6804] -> 0.0 angstroms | 9.23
